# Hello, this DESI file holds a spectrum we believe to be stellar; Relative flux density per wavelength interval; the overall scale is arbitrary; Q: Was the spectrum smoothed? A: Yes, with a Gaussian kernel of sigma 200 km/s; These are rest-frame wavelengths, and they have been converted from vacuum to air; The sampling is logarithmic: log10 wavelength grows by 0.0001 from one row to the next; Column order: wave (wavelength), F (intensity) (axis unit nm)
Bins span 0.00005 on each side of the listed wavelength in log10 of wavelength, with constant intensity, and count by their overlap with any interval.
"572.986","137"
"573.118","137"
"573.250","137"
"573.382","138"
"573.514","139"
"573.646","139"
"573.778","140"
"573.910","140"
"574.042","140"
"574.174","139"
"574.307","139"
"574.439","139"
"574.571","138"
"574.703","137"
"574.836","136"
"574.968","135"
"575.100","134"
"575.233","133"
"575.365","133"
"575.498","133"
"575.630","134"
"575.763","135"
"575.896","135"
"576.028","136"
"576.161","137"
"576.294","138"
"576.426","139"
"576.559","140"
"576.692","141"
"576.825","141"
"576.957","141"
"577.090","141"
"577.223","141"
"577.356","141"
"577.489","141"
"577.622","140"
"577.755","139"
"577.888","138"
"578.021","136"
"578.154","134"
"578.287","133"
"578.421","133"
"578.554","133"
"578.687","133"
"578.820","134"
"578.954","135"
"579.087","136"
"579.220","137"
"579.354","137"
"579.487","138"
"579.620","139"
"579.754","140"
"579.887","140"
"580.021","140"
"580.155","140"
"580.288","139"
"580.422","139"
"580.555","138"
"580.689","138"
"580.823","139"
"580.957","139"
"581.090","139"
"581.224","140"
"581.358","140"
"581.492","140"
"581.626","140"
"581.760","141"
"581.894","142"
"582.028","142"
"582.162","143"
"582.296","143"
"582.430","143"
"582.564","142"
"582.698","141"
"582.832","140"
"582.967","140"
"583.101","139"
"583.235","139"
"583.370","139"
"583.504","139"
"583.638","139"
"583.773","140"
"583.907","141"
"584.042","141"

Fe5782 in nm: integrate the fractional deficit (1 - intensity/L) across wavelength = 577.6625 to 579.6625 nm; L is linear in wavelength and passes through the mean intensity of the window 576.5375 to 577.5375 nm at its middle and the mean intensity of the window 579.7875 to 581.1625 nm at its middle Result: 0.06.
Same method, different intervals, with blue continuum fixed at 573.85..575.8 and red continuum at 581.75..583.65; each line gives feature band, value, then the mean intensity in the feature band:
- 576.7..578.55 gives -0.005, 138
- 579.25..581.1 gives 0.007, 139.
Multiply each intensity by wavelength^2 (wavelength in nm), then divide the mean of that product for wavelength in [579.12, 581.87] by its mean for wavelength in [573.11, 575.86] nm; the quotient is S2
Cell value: 1.04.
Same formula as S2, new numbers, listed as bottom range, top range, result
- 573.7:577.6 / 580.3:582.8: 1.04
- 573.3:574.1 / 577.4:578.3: 1.00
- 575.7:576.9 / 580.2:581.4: 1.02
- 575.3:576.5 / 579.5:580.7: 1.04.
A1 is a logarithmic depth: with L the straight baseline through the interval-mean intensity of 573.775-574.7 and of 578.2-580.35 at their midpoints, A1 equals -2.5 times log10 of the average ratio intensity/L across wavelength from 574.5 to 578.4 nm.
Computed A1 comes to 0.01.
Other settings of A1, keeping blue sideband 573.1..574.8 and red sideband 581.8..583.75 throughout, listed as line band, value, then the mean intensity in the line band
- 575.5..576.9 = 0.013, 137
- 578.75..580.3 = 0.016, 138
